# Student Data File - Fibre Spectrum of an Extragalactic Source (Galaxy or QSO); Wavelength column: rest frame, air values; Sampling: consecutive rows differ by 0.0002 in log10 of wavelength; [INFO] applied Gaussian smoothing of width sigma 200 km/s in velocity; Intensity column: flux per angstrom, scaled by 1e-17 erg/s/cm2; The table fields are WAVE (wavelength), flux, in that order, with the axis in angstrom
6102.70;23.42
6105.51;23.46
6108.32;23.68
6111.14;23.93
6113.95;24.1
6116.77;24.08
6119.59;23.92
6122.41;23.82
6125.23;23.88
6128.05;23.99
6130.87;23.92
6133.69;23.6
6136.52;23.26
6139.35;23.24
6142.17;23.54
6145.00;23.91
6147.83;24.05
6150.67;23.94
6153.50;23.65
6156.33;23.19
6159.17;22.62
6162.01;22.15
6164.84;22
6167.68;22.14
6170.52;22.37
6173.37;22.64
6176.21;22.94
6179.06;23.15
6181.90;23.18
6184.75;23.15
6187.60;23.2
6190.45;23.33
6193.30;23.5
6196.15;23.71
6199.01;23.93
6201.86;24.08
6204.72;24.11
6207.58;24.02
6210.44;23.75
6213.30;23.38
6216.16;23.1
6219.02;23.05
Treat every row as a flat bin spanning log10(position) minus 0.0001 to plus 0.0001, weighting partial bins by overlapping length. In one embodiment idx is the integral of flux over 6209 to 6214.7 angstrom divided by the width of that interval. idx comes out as 23.6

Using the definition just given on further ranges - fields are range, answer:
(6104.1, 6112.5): 23.7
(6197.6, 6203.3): 24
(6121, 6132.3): 23.9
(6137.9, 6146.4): 23.6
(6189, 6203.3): 23.7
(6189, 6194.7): 23.4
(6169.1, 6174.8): 22.5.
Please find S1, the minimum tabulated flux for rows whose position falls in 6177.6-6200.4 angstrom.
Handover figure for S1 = 23.15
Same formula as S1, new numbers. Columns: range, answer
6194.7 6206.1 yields 23.71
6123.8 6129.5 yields 23.88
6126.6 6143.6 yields 23.24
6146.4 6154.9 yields 23.65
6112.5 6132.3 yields 23.82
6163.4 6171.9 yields 22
